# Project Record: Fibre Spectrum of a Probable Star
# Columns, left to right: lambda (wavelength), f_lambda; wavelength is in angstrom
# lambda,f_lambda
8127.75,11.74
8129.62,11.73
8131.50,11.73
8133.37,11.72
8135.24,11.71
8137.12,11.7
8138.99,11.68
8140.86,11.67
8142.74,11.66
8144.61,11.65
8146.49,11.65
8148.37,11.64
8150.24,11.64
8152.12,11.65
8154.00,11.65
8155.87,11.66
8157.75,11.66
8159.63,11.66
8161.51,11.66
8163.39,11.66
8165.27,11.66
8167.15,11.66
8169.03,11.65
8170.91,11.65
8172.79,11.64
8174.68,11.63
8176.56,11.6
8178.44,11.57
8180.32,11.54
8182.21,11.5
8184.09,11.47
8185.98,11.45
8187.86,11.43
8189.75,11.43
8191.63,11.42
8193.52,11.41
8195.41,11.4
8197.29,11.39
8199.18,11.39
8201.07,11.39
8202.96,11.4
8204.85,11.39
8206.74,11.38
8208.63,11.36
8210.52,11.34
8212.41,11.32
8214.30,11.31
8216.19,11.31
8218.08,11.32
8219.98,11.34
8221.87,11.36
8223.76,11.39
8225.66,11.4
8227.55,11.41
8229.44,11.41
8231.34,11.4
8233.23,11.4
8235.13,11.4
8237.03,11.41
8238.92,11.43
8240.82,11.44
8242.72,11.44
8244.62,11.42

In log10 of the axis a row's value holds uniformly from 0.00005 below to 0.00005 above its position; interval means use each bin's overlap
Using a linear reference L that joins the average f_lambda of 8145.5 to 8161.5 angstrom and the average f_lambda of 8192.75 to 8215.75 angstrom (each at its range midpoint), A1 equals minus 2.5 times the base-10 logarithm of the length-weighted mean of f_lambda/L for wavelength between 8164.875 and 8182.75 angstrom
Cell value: -0.01 mag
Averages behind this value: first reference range 11.6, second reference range 11.4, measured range 11.6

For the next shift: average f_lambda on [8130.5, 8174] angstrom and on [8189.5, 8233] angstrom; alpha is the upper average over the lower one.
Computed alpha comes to 1.0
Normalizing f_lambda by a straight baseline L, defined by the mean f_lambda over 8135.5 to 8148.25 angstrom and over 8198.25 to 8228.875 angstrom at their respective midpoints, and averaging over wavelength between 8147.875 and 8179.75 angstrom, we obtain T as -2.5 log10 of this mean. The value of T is -0.01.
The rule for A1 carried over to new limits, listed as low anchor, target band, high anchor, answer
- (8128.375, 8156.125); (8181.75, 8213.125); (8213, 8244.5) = 0.01 mag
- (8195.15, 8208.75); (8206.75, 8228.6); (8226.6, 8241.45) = 0.00 mag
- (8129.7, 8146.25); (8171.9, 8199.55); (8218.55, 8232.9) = 0.00 mag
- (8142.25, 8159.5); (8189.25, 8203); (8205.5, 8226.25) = 0.00 mag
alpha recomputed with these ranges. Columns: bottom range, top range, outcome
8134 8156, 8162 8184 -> 1.00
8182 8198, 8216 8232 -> 0.99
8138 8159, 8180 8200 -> 0.98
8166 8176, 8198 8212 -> 0.98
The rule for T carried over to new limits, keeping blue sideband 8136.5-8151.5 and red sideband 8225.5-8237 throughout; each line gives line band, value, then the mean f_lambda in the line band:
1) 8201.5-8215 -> 0.01 mag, 11.4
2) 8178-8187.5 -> 0.00 mag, 11.5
